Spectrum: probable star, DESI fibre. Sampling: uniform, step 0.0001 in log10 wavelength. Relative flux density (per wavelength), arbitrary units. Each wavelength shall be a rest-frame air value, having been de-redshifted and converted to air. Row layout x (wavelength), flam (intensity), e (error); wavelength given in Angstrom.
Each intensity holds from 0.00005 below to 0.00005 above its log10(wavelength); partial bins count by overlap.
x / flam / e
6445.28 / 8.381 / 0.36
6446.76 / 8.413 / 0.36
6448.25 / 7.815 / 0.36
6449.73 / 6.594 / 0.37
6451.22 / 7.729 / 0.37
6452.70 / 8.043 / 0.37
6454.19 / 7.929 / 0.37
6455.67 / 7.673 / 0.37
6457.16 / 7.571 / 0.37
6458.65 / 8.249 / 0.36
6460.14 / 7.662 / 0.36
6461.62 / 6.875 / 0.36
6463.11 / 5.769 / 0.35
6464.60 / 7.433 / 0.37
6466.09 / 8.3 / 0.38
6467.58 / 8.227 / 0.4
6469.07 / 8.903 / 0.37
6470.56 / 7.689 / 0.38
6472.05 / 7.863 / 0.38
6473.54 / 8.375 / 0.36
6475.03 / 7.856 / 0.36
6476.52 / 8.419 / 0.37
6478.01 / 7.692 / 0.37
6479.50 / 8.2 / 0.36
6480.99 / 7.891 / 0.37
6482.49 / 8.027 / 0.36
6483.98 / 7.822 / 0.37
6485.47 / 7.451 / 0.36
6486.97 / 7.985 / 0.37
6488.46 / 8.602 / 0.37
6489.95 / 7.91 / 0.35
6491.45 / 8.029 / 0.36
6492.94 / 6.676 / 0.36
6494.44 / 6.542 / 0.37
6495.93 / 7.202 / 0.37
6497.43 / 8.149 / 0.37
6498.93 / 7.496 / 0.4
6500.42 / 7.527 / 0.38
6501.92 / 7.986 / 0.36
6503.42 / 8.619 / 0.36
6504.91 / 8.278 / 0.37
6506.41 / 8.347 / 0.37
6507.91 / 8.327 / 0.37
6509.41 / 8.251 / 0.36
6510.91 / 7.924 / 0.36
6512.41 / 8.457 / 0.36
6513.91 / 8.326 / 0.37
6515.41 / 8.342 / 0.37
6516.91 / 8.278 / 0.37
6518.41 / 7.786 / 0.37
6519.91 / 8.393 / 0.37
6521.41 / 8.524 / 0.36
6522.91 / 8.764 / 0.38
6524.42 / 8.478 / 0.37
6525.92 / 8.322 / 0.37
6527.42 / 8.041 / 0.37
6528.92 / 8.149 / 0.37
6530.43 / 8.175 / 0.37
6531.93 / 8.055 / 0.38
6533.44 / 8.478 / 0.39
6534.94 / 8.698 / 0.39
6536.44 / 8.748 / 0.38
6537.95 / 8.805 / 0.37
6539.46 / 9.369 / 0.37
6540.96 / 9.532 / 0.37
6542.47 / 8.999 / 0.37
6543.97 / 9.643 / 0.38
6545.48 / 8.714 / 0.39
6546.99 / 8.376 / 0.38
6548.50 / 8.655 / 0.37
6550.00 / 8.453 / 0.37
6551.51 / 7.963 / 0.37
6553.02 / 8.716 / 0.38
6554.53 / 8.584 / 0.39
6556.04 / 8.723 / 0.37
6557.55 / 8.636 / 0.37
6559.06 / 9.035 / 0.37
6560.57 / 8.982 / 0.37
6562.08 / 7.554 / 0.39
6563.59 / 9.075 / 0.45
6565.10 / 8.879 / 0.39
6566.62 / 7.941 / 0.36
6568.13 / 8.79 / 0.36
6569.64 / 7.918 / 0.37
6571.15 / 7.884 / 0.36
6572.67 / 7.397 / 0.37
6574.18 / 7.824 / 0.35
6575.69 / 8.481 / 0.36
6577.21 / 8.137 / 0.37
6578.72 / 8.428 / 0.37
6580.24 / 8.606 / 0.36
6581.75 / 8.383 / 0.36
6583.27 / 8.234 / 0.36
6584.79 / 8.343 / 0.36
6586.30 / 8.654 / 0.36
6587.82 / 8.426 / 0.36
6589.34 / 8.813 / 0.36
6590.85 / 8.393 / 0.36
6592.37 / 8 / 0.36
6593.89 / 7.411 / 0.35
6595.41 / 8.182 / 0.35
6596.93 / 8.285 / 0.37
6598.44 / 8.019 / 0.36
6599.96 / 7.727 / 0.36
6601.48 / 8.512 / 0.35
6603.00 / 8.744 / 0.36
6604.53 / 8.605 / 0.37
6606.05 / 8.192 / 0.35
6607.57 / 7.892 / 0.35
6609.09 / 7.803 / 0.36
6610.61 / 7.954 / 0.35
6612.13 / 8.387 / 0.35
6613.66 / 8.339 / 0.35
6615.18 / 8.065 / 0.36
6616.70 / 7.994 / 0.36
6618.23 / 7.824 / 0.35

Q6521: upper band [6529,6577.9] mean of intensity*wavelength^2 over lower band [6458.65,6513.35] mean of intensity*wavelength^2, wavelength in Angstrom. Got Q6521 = 1.11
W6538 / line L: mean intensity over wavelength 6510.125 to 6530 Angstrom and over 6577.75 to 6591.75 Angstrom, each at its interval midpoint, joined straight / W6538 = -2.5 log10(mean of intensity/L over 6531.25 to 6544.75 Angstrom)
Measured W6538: -0.07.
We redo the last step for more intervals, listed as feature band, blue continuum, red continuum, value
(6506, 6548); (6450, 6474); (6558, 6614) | -0.06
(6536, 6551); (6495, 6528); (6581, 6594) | -0.09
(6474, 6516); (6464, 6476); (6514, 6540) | 0.04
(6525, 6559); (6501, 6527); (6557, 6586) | -0.04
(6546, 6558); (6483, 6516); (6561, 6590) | -0.04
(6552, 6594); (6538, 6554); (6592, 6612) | 0.01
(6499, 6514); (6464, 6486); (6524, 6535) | 0.00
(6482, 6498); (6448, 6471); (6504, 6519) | 0.05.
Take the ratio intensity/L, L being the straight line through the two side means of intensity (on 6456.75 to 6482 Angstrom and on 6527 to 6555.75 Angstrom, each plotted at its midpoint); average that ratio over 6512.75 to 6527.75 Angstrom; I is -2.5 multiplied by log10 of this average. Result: 0.009 mag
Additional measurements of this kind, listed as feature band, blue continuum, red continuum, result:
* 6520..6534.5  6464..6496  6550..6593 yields -0.026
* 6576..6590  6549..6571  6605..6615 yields -0.015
